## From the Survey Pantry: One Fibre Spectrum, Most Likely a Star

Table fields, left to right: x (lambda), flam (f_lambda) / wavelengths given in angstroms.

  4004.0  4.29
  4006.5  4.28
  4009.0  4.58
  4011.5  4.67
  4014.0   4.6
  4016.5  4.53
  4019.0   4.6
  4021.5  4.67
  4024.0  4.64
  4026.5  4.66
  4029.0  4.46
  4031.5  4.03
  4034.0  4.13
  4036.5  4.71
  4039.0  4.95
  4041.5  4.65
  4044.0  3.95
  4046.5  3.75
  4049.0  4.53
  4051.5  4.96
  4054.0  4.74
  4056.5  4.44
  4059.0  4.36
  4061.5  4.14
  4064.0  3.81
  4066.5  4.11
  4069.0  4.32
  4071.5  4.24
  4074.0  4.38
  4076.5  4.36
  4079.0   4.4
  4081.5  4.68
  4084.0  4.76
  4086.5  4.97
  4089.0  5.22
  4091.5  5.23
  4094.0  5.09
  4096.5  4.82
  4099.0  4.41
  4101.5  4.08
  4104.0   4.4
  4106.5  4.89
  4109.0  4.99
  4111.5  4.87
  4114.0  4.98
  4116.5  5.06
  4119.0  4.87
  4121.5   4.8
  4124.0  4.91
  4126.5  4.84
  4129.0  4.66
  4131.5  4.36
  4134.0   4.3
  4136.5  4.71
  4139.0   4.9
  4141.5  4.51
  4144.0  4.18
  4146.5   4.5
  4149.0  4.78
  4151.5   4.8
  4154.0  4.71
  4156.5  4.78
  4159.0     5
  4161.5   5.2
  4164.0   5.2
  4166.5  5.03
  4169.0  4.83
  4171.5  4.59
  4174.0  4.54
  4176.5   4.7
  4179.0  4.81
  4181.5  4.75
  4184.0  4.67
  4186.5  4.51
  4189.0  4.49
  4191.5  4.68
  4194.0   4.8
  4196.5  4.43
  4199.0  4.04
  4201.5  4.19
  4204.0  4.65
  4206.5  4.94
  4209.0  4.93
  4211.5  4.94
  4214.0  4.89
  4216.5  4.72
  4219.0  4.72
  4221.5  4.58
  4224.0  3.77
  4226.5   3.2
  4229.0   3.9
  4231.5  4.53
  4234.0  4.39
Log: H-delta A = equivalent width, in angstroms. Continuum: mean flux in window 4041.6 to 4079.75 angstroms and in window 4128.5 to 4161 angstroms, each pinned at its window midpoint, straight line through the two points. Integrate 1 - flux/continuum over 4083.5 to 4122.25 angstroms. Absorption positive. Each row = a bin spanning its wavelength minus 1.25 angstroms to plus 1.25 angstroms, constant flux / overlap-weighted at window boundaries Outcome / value -3.17 angstroms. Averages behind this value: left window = 4.31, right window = 4.64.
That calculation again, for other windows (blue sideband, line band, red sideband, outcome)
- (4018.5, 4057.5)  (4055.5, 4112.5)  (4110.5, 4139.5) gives 0.9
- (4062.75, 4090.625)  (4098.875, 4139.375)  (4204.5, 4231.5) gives -2.1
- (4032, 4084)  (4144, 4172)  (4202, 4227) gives -2.1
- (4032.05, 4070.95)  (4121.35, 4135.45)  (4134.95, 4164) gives 0.1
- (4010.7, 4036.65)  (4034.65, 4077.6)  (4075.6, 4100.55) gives 2.5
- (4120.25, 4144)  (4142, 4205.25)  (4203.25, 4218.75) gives 1.0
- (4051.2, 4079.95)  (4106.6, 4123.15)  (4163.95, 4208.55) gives -1.7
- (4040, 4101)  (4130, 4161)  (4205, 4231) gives -1.1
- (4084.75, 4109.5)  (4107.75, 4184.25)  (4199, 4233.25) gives -1.9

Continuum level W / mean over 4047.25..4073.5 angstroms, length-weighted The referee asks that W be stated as 4.35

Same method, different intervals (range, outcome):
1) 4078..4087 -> 4.69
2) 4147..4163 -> 4.87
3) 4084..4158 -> 4.75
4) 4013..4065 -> 4.45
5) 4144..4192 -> 4.75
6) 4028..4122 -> 4.57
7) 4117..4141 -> 4.71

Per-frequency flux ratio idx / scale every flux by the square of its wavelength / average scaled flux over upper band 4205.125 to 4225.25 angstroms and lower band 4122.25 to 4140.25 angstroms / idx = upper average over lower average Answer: 1.0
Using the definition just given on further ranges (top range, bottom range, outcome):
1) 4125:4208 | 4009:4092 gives 1.10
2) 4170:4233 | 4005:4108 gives 1.07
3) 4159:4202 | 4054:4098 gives 1.08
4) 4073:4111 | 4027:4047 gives 1.11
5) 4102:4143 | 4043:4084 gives 1.12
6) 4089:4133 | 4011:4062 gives 1.11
